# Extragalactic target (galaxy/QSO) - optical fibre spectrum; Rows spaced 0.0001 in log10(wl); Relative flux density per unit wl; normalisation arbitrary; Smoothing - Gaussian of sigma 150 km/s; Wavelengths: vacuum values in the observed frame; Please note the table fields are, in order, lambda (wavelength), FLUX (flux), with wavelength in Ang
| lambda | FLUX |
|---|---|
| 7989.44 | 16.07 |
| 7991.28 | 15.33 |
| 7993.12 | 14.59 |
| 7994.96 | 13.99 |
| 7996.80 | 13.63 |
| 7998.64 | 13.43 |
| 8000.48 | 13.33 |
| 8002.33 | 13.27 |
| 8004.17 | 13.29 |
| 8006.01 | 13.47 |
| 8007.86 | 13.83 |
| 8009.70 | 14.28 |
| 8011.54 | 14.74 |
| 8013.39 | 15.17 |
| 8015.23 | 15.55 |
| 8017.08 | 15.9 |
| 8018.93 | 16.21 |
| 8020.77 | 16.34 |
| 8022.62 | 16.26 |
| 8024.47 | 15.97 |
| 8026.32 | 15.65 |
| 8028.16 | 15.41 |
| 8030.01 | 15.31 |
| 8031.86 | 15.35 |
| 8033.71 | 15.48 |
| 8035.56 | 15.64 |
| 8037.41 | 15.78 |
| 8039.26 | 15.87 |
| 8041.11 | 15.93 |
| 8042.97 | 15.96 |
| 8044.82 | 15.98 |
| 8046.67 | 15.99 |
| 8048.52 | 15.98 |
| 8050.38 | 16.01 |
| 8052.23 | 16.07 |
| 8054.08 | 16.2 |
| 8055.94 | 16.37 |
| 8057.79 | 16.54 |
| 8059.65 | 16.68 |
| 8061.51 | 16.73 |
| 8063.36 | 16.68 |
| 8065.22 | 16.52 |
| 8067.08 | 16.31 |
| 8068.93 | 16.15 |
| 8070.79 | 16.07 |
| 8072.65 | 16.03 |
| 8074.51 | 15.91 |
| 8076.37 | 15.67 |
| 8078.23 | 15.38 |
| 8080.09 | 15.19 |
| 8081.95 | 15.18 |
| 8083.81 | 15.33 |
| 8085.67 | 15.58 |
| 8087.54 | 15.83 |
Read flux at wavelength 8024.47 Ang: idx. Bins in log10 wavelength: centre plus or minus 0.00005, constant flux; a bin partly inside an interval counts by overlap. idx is 15.97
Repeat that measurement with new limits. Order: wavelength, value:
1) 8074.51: 15.91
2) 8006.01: 13.47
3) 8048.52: 15.98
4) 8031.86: 15.35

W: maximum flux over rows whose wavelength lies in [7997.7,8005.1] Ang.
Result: 13.43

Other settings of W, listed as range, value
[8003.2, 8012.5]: 14.74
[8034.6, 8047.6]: 15.99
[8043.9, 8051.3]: 16.01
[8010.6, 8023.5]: 16.34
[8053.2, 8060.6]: 16.68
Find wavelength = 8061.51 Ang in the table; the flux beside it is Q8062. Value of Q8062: 16.73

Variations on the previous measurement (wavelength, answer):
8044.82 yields 15.98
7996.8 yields 13.63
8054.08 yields 16.2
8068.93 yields 16.15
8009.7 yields 14.28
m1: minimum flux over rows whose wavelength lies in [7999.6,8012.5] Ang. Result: 13.27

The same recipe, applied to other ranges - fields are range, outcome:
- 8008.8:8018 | 14.28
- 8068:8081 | 15.19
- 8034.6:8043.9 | 15.64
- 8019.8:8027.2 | 15.65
